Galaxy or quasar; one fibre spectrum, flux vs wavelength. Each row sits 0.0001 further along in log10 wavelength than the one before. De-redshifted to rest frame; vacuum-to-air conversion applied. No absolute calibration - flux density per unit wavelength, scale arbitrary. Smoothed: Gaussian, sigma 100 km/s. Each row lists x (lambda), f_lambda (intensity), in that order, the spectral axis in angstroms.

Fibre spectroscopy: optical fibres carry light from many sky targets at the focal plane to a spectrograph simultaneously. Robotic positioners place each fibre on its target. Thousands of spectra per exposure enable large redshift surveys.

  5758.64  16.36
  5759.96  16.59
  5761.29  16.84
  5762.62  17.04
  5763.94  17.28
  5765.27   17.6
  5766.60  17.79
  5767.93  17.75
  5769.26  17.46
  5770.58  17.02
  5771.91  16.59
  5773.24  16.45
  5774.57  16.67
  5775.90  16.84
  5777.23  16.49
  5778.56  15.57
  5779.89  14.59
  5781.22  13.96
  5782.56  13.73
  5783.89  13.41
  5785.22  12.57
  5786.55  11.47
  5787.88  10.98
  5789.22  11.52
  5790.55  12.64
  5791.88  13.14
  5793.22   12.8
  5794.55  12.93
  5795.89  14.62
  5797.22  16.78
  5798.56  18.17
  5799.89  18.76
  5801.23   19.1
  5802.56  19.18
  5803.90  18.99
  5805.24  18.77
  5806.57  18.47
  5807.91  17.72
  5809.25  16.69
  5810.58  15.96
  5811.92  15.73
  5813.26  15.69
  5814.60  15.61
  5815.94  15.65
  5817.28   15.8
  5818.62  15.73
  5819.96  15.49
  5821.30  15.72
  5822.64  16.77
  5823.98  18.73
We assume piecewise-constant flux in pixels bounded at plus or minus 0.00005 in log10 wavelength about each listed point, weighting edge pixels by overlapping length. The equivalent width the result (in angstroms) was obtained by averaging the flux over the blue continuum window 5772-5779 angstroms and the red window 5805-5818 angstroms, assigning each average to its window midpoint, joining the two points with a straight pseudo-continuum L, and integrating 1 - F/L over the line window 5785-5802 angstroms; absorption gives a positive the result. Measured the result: 2.2 angstroms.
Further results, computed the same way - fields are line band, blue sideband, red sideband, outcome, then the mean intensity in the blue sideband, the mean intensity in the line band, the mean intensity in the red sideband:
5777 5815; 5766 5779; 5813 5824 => 2.4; 16.9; 15.4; 16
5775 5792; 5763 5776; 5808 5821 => 3.2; 17.2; 13.7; 15.9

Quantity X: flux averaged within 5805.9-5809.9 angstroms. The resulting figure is 17.6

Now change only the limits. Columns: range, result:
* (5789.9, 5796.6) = 13.3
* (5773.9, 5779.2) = 16.4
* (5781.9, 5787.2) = 12.8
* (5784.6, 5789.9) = 11.6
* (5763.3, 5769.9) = 17.6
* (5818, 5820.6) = 15.6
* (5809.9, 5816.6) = 15.7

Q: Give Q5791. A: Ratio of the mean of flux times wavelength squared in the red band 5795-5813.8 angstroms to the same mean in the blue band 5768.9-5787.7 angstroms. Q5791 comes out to 1.17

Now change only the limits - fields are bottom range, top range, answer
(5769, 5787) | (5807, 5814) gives 1.09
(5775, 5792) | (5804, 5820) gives 1.22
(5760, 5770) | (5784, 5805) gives 0.87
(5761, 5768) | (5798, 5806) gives 1.10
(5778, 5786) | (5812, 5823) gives 1.15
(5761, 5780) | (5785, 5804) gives 0.89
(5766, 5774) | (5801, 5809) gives 1.10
